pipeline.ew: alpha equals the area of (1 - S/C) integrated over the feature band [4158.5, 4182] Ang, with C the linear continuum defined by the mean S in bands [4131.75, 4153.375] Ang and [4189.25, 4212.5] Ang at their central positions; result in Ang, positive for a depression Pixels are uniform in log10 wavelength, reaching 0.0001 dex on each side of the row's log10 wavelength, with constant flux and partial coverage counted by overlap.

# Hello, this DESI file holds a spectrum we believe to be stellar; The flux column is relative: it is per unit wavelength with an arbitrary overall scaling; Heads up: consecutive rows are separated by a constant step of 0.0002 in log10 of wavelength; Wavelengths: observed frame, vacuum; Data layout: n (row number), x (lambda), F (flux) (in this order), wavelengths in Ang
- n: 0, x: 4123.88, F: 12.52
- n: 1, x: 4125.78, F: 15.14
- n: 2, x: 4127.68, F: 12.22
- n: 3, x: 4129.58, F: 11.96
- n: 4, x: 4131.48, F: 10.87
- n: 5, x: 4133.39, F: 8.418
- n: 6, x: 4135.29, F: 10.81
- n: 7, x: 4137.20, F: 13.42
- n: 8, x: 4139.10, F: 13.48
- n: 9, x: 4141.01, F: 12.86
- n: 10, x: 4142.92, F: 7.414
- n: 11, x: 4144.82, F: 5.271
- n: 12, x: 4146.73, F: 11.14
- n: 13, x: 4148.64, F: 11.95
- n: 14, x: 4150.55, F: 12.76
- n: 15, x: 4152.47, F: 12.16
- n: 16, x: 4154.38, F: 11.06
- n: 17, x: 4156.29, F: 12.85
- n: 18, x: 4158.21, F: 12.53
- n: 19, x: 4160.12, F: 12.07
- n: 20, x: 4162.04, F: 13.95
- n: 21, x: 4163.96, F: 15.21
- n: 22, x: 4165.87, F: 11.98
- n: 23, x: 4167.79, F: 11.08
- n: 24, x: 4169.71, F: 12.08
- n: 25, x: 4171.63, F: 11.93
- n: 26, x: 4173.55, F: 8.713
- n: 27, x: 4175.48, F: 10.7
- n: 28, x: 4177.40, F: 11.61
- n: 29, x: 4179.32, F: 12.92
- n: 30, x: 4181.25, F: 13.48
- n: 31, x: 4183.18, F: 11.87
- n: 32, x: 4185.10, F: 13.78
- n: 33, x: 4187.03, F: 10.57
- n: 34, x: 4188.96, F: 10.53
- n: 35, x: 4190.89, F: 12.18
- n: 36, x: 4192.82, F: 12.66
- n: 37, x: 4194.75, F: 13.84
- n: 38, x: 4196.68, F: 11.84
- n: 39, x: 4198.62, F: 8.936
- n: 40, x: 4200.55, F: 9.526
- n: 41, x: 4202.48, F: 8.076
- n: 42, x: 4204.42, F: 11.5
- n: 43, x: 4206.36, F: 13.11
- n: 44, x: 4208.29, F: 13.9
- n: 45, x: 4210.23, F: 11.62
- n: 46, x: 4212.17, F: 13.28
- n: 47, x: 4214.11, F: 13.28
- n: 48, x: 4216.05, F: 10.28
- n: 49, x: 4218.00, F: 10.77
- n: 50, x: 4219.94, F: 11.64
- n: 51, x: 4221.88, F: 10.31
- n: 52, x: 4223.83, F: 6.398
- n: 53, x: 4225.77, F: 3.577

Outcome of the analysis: -1.91 Ang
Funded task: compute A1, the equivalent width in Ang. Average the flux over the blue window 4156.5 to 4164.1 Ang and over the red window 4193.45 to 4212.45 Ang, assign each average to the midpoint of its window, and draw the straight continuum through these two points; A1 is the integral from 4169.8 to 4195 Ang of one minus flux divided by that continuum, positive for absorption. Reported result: 0.91 Ang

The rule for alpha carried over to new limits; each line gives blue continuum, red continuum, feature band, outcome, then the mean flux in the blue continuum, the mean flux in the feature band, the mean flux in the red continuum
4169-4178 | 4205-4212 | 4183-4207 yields 1.41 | 10.9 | 11.4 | 12.8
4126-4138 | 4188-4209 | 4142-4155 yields 1.40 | 11.5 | 10.2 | 11.4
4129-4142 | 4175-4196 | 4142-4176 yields 1.54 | 11.7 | 11.4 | 12.2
